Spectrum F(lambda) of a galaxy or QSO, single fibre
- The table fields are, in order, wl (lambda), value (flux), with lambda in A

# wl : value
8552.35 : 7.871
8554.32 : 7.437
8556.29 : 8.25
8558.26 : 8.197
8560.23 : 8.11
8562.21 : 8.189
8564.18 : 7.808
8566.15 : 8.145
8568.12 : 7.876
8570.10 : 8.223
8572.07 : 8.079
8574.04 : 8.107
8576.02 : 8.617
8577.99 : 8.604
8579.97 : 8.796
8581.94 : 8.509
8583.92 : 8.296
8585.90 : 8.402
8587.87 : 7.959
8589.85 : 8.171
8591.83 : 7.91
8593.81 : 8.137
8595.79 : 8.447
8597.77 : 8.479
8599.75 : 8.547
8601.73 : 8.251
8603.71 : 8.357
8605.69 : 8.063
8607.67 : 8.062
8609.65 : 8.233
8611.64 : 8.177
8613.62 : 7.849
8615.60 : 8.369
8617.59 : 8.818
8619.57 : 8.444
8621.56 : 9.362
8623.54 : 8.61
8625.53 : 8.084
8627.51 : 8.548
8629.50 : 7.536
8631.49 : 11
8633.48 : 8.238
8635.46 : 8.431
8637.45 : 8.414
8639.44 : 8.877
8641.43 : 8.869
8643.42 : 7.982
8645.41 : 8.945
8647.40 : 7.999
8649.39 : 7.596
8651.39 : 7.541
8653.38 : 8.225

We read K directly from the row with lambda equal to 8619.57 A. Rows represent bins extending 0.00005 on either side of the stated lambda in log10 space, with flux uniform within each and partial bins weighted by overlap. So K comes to 8.444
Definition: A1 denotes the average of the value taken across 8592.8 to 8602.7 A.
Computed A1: 8.37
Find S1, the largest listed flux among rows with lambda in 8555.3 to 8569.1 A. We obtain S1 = 8.25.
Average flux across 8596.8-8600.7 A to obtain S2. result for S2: 8.51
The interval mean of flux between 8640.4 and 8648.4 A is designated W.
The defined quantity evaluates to 8.45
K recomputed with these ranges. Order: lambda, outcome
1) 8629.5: 7.536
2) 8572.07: 8.079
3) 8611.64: 8.177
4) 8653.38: 8.225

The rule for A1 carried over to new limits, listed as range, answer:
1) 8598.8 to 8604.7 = 8.39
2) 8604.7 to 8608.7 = 8.07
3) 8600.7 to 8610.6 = 8.2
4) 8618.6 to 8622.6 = 8.9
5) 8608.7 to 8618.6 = 8.29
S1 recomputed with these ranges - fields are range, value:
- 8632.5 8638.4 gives 8.431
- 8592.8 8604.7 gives 8.547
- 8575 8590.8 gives 8.796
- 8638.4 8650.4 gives 8.945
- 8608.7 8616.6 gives 8.369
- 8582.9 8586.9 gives 8.402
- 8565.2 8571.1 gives 8.223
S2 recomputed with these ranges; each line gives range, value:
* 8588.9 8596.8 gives 8.16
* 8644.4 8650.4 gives 8.17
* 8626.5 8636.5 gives 8.75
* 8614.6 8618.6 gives 8.6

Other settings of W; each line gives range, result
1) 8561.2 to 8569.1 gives 8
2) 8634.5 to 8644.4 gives 8.51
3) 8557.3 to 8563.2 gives 8.16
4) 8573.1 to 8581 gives 8.53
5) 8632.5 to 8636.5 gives 8.35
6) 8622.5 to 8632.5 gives 8.76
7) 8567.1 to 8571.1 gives 8.05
